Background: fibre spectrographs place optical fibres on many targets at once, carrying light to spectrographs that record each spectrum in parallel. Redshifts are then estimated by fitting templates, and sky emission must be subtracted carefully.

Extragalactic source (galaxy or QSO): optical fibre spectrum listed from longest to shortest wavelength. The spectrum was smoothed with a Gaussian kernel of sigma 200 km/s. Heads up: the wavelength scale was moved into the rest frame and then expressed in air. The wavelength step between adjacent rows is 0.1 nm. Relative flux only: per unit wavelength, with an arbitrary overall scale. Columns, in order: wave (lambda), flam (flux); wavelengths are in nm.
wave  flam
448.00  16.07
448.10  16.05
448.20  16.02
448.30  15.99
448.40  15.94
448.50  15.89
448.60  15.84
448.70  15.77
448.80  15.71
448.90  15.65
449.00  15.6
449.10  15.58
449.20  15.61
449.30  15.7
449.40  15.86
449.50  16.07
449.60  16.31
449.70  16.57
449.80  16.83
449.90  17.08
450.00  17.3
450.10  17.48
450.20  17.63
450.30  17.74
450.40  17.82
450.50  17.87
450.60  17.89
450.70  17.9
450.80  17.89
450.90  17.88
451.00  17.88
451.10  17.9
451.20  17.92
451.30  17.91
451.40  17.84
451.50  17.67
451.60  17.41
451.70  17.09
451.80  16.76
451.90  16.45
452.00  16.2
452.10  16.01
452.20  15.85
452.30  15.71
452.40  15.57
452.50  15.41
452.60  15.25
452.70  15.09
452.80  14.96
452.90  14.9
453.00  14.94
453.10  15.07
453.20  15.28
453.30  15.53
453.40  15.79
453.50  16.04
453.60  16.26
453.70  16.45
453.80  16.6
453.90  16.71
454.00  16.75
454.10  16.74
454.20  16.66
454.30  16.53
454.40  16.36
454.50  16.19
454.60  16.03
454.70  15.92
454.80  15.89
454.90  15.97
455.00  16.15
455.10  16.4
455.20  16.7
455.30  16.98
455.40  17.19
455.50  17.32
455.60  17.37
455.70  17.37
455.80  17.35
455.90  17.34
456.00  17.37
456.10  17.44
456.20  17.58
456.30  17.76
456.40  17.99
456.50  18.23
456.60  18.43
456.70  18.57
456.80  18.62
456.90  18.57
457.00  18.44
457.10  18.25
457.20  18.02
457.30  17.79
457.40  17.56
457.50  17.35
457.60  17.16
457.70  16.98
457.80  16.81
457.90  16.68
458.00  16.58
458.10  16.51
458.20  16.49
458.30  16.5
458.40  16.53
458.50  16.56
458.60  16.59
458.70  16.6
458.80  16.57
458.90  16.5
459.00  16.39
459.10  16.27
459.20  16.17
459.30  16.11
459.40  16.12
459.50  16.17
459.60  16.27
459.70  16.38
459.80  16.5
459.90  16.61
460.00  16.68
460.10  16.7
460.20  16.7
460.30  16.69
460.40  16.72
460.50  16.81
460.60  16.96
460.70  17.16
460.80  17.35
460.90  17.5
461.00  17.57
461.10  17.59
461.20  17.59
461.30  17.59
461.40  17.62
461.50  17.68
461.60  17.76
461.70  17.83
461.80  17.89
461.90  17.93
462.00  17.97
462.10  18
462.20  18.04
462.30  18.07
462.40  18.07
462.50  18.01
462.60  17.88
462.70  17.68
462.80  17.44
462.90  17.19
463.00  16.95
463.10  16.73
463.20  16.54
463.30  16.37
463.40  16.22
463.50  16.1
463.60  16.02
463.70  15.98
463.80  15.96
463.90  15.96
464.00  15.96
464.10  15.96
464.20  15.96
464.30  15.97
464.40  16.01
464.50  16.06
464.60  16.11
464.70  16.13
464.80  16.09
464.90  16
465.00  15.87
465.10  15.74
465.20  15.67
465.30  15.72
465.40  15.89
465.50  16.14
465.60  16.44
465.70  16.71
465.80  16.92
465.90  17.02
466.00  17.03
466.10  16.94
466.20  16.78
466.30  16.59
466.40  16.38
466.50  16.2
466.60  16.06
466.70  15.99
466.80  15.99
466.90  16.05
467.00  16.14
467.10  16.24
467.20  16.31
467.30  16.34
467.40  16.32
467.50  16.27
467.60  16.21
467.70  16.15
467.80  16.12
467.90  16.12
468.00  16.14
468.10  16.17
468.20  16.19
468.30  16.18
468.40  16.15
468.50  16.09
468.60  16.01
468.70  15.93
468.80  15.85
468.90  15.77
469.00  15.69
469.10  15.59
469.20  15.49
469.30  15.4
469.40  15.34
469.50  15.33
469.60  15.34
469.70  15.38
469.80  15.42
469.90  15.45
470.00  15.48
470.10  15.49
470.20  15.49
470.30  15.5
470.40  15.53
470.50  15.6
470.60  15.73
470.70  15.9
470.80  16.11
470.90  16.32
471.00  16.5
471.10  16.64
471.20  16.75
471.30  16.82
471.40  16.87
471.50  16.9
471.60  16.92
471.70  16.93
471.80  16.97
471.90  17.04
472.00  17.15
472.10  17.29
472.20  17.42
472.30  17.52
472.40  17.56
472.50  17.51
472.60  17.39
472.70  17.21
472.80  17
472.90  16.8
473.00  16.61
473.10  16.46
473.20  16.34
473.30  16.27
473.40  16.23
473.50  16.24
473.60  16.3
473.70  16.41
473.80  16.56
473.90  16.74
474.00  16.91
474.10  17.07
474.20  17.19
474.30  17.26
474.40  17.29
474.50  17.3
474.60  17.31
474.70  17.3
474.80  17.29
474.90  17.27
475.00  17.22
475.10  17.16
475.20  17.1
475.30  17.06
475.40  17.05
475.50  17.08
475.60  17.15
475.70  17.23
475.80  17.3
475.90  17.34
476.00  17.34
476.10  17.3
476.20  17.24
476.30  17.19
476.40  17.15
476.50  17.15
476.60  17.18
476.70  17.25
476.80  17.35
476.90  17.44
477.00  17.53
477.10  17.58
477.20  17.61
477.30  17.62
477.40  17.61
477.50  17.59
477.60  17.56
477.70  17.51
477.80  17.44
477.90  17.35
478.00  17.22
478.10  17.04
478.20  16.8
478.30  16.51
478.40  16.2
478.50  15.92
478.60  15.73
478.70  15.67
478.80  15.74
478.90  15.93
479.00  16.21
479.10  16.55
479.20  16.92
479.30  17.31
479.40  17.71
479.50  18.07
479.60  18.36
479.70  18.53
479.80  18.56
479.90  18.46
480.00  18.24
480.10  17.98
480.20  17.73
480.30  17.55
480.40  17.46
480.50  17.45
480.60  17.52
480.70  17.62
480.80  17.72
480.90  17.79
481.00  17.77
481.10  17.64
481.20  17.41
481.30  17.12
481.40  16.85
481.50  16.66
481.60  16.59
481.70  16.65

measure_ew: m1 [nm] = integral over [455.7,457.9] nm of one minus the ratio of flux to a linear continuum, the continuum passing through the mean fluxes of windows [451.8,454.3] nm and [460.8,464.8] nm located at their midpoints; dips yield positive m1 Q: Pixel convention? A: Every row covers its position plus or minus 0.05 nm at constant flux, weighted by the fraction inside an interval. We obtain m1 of -0.19 nm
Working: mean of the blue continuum 15.9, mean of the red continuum 17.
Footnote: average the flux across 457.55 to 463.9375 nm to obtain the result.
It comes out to 16.9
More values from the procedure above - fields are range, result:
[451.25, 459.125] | 16.7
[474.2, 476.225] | 17.2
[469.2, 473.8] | 16.4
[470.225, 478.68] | 16.9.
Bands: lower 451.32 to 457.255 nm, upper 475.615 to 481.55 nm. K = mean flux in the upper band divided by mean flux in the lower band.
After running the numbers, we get 1.03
